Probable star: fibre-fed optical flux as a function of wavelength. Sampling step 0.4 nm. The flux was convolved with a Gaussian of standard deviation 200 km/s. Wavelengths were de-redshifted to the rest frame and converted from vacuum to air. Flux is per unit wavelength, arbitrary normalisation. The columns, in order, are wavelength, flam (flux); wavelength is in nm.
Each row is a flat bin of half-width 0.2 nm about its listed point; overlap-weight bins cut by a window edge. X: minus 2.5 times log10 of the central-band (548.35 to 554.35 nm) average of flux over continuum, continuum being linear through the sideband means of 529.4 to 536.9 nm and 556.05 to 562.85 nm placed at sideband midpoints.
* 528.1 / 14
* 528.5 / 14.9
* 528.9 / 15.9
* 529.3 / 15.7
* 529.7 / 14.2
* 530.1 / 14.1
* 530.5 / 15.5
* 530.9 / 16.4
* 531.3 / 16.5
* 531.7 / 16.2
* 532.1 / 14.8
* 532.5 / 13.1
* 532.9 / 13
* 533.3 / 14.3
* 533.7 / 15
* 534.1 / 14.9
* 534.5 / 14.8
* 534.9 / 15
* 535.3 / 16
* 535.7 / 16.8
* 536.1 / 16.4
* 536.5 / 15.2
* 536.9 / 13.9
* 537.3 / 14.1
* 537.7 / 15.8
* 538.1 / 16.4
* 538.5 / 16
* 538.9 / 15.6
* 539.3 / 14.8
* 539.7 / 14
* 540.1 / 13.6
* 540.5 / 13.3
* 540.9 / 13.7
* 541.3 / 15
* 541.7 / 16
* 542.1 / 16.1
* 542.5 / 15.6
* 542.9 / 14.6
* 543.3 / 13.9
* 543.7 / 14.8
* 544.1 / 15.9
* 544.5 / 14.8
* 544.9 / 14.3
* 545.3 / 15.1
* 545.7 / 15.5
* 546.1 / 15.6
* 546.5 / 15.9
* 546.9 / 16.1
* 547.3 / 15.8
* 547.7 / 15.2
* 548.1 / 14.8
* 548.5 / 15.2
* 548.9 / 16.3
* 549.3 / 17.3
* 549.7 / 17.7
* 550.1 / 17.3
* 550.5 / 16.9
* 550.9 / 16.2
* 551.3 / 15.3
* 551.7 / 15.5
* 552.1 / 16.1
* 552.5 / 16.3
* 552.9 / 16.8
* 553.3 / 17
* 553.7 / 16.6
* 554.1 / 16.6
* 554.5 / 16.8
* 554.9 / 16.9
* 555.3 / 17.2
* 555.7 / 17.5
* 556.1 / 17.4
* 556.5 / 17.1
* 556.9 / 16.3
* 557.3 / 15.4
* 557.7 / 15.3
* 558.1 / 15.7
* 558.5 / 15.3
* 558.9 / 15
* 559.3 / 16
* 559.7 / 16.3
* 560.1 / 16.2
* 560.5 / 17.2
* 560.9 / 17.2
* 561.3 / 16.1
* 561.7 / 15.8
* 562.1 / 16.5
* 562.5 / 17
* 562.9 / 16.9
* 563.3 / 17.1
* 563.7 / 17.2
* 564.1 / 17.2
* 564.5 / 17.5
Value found -0.04 mag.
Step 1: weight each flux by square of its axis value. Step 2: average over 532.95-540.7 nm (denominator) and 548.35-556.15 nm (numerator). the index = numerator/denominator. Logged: 1.17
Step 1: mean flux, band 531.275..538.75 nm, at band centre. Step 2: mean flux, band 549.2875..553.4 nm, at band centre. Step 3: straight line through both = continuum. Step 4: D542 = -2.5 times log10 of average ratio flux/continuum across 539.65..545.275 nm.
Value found 0.08 mag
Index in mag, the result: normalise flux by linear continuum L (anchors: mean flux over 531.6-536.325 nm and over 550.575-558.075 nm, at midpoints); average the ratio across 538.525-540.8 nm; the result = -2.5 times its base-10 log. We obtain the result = 0.08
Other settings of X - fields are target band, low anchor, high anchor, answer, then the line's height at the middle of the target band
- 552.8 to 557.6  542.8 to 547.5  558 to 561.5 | -0.062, 15.8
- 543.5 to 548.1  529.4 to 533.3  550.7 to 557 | 0.045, 16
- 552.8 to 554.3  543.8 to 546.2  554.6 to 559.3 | -0.052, 16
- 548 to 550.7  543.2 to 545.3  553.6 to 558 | -0.064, 15.6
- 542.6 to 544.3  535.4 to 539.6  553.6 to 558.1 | 0.070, 15.8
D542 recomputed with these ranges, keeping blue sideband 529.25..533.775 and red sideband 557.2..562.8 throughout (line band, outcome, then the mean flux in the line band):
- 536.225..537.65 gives 0.033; 14.7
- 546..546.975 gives -0.024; 15.9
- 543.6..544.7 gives 0.015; 15.2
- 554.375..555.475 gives -0.072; 17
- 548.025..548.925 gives 0.017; 15.4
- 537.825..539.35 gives -0.043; 15.8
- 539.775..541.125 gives 0.124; 13.6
